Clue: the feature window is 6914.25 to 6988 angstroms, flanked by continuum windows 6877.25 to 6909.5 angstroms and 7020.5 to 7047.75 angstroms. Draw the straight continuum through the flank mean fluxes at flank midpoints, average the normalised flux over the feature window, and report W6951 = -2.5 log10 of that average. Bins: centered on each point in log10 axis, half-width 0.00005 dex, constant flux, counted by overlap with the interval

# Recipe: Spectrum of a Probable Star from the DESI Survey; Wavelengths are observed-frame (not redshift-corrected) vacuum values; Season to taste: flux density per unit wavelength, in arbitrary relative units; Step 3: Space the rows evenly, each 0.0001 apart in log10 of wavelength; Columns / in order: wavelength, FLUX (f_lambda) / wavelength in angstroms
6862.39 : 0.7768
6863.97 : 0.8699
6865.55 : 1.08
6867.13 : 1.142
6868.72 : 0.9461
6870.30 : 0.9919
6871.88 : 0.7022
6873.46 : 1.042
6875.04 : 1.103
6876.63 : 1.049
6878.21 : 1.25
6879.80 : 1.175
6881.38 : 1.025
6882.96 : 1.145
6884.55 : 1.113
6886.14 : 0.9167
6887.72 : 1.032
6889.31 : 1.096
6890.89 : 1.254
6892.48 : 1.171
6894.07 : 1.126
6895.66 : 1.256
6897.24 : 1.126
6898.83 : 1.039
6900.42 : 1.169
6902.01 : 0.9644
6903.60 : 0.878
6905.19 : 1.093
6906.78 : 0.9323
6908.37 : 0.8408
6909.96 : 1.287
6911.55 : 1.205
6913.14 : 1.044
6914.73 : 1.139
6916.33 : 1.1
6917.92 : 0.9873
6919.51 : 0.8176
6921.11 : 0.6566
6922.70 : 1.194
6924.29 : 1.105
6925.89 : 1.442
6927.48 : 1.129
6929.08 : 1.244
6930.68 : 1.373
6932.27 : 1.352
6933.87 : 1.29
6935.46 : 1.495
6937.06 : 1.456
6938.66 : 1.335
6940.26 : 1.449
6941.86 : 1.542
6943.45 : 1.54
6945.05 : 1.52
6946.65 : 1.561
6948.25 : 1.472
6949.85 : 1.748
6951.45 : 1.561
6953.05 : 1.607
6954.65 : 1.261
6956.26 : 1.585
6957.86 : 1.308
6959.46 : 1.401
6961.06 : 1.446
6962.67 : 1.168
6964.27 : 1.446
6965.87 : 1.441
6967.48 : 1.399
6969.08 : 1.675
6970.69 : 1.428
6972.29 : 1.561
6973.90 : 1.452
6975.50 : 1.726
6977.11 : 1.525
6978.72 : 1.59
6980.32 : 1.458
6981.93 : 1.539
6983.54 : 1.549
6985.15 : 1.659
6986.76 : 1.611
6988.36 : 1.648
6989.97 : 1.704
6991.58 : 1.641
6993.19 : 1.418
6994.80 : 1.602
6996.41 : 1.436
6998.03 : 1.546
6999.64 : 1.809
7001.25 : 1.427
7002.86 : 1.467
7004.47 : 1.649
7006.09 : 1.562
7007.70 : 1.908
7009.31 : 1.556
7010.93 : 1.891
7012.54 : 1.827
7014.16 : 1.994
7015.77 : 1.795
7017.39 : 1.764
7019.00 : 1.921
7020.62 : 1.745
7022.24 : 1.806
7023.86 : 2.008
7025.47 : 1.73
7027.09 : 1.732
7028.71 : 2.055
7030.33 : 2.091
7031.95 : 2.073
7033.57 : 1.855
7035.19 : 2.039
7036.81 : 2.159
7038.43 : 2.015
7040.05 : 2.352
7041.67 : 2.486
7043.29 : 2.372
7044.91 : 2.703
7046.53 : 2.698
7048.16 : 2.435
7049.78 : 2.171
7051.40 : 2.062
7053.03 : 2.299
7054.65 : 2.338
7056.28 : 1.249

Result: 0.08 mag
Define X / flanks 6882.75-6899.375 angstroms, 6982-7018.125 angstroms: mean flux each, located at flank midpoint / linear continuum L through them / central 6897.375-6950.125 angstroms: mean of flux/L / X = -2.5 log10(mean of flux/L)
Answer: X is 0.06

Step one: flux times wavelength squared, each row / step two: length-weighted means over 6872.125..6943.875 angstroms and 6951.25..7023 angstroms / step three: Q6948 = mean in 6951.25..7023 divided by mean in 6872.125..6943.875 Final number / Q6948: 1.41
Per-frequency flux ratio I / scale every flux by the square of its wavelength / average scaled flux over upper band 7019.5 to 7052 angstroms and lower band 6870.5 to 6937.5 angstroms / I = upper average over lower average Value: 1.99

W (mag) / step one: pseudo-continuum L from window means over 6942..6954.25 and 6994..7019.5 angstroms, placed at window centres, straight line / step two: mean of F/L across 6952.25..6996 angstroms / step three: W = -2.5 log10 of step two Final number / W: 0.08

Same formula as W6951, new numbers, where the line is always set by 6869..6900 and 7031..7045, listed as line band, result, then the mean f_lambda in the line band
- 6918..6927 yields 0.29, 1.04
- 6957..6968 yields 0.20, 1.37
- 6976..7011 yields 0.18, 1.59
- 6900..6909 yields 0.25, 0.974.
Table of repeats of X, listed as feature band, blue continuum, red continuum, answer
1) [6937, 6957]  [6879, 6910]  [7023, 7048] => -0.022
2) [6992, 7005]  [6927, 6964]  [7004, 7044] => 0.149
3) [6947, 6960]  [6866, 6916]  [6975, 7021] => -0.065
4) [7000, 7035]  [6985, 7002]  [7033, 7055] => 0.067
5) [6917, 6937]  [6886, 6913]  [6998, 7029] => 0.061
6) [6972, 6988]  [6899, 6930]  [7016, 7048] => 0.043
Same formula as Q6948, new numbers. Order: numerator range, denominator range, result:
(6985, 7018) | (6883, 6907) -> 1.58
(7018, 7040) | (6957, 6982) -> 1.35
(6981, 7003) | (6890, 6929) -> 1.49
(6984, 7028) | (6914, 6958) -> 1.30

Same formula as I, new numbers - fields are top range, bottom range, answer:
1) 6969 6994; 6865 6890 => 1.54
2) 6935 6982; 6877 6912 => 1.39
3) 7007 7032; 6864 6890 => 1.86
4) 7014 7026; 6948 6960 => 1.25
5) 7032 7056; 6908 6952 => 1.81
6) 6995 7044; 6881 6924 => 1.82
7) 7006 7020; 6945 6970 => 1.25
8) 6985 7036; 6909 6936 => 1.54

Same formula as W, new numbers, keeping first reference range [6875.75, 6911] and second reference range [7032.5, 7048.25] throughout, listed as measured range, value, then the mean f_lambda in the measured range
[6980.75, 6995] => 0.17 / 1.59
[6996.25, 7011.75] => 0.22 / 1.63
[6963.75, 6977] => 0.14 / 1.52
